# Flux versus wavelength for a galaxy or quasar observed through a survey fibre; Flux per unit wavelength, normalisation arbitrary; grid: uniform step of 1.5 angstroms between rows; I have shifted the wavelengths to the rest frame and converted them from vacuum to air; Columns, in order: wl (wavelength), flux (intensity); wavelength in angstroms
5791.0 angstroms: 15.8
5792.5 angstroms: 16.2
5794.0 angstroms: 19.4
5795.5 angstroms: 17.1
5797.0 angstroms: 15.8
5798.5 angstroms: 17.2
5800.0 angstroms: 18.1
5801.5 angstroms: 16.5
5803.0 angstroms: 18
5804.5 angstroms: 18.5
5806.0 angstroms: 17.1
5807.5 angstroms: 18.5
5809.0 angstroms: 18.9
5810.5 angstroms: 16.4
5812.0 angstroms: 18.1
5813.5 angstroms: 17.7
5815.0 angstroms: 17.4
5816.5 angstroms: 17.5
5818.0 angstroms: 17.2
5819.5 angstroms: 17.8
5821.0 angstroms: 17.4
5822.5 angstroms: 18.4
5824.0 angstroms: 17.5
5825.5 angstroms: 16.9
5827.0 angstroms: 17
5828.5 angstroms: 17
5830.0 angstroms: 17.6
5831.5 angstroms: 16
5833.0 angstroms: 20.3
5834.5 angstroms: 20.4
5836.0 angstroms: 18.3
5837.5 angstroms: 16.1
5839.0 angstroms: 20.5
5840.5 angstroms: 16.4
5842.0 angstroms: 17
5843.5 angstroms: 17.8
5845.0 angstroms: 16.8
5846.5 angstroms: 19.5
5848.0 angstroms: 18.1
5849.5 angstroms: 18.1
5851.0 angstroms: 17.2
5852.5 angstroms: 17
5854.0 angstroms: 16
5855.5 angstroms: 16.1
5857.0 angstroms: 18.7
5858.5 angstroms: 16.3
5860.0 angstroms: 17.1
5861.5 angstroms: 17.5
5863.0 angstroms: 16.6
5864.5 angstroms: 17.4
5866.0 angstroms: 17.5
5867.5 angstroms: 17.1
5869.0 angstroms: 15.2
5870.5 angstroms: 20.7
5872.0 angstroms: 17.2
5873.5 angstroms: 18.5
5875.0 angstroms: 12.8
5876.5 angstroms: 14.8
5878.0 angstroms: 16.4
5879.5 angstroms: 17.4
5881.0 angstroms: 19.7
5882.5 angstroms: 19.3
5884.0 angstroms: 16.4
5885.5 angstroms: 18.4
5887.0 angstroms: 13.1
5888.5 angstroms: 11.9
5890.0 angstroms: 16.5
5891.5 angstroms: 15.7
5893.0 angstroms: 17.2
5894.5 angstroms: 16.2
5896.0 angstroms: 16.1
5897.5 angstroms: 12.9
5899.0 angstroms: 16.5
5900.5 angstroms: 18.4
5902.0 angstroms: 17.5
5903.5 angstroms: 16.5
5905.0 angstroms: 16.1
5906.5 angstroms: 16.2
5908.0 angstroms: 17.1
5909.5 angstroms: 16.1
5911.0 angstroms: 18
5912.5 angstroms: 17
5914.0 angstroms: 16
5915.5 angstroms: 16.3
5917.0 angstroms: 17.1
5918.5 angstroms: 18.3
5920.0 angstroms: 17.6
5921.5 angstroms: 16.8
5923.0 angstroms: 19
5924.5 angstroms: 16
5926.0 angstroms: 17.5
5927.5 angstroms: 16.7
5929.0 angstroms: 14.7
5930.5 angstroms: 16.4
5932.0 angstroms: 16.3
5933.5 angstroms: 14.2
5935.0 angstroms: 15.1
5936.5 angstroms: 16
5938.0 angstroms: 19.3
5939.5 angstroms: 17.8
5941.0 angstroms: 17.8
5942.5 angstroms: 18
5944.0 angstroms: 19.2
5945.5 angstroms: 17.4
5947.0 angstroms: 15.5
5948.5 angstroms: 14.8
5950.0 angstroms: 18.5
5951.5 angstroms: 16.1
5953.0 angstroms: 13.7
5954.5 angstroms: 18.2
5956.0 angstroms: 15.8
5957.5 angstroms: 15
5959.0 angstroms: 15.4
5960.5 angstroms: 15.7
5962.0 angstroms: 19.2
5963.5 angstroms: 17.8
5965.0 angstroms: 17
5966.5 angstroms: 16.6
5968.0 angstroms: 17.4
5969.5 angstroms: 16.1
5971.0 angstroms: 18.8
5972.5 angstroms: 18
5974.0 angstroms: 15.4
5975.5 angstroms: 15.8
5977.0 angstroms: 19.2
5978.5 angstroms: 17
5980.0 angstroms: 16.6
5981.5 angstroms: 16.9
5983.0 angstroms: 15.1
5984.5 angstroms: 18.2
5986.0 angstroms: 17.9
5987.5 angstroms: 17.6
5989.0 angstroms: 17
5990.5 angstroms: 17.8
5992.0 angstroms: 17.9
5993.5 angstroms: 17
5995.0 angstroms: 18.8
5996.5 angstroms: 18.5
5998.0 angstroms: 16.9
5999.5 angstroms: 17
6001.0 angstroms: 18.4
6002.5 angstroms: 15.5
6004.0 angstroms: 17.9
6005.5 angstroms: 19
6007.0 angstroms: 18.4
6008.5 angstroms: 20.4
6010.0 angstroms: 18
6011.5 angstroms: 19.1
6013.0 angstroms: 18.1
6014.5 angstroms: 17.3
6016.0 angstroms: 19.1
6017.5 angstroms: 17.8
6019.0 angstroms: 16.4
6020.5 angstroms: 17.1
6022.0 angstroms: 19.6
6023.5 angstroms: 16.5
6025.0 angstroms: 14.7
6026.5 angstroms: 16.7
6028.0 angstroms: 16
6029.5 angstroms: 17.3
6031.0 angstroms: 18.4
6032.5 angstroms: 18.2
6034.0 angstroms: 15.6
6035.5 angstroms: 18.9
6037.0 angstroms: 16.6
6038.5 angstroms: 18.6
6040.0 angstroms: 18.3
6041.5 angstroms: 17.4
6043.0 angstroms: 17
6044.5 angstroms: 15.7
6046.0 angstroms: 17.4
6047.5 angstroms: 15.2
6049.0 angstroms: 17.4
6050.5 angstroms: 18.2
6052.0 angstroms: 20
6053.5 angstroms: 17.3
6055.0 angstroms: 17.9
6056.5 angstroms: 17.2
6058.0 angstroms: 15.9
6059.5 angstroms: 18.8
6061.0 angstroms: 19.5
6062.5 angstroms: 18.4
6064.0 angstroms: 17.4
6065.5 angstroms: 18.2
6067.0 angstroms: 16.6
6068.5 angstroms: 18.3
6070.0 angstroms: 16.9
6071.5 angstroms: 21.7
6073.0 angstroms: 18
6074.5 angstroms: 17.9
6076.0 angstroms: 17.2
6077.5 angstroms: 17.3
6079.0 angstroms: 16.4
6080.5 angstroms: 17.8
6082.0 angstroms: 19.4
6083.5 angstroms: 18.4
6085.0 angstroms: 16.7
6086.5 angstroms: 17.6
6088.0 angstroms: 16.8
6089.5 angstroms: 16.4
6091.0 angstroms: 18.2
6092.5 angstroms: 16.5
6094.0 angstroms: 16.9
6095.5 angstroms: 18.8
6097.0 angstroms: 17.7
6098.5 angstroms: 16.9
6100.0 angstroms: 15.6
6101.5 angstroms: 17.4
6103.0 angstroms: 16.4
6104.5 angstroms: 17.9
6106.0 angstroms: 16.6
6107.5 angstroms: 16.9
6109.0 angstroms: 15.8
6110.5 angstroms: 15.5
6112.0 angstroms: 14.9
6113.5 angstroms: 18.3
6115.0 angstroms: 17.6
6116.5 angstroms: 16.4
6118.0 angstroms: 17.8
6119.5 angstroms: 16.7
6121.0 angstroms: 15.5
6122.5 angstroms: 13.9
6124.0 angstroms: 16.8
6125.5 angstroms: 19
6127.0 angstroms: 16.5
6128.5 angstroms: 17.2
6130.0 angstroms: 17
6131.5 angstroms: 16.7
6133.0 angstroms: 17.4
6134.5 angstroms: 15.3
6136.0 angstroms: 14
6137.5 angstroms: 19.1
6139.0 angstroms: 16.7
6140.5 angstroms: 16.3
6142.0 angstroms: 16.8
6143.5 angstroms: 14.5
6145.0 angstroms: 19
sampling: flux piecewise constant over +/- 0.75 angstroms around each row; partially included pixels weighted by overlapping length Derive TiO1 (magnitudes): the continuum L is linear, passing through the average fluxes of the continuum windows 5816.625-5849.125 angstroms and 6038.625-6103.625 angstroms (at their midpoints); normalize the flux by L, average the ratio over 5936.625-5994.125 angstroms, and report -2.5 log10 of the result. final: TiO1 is 0.039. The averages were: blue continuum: 17.8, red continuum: 17.6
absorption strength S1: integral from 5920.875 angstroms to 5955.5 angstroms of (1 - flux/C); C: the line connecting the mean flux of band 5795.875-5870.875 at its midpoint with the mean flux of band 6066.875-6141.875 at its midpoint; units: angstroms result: 1.3 angstroms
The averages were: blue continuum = 17.5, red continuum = 17.1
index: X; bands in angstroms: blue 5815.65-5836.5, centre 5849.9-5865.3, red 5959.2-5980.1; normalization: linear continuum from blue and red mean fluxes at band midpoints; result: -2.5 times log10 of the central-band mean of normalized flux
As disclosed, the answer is 0.04 mag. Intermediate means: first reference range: 17.8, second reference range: 17.2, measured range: 17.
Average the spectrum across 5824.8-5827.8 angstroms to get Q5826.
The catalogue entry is 17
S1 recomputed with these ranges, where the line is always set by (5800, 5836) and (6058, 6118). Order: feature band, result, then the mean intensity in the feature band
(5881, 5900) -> 1.8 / 16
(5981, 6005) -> 0.2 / 17.4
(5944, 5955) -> 0.7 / 16.5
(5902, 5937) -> 2.1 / 16.6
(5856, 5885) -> 0.8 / 17.2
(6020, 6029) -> 0.4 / 16.8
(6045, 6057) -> -0.1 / 17.5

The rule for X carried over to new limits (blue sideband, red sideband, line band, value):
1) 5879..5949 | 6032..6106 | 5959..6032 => -0.02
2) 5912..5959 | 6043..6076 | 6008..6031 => -0.01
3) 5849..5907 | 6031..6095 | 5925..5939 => 0.04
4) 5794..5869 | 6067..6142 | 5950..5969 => 0.05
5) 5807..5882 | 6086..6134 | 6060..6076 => -0.08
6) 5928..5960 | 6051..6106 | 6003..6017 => -0.09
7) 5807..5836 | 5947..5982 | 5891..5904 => 0.06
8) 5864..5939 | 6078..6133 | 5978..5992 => -0.03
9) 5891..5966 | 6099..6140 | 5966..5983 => -0.02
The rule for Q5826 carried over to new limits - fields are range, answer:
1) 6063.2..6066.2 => 17.8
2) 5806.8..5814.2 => 17.9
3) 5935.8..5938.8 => 17.7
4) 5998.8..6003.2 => 17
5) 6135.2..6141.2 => 16.5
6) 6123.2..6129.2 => 17.3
